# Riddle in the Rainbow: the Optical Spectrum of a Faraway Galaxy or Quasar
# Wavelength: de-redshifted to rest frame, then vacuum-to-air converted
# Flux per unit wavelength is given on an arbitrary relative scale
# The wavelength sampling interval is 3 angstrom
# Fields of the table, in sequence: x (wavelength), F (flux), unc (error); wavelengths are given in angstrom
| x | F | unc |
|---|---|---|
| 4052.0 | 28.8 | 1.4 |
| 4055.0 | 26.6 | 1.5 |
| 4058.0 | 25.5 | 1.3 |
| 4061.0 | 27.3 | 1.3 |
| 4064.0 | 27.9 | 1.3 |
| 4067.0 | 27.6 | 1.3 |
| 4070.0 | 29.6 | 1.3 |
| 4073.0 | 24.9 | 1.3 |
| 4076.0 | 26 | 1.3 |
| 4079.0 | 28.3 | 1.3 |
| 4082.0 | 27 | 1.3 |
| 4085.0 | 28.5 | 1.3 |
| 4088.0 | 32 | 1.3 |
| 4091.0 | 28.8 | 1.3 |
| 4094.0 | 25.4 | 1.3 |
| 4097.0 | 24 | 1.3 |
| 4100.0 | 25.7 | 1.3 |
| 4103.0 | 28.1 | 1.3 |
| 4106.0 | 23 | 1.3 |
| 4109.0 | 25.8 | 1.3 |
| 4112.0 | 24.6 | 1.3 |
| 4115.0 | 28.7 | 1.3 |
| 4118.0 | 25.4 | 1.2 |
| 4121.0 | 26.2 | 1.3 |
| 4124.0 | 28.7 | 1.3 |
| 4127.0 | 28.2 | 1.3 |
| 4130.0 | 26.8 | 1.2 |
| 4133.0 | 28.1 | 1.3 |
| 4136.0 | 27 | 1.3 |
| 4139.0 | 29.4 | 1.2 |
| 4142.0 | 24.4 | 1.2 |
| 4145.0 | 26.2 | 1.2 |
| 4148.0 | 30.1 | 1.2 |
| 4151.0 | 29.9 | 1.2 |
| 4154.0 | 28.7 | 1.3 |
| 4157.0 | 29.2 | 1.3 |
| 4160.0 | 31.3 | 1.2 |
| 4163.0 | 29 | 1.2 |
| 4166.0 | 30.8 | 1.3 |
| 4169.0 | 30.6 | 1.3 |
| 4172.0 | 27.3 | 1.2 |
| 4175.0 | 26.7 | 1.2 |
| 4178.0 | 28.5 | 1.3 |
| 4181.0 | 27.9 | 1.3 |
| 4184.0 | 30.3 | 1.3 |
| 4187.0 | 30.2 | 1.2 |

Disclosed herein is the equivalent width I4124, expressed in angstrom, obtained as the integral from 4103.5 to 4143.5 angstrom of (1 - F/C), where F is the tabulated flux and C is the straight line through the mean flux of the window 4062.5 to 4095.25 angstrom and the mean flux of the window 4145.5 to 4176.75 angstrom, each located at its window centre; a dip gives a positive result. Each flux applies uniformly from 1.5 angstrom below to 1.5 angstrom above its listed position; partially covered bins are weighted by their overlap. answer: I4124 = 2.7 angstrom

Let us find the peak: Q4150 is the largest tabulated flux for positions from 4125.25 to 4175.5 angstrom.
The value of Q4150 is 31.3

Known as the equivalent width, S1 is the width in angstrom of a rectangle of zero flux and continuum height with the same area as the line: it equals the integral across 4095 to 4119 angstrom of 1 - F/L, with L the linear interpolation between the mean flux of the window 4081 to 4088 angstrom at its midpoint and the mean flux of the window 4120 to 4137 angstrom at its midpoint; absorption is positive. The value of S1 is 2.1 angstrom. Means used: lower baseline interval 28.7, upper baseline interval 27.6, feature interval 25.7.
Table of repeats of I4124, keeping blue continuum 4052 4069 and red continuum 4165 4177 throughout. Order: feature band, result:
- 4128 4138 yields 0.3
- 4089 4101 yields 0.6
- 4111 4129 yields 0.7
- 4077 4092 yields -0.7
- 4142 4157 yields 0.1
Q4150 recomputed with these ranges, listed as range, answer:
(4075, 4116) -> 32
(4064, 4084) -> 29.6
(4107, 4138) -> 28.7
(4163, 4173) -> 30.8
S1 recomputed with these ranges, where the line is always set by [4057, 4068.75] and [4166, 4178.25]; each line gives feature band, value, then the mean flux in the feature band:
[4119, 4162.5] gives 0.04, 28.1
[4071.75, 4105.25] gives 0.53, 27.1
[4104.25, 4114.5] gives 1.04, 25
